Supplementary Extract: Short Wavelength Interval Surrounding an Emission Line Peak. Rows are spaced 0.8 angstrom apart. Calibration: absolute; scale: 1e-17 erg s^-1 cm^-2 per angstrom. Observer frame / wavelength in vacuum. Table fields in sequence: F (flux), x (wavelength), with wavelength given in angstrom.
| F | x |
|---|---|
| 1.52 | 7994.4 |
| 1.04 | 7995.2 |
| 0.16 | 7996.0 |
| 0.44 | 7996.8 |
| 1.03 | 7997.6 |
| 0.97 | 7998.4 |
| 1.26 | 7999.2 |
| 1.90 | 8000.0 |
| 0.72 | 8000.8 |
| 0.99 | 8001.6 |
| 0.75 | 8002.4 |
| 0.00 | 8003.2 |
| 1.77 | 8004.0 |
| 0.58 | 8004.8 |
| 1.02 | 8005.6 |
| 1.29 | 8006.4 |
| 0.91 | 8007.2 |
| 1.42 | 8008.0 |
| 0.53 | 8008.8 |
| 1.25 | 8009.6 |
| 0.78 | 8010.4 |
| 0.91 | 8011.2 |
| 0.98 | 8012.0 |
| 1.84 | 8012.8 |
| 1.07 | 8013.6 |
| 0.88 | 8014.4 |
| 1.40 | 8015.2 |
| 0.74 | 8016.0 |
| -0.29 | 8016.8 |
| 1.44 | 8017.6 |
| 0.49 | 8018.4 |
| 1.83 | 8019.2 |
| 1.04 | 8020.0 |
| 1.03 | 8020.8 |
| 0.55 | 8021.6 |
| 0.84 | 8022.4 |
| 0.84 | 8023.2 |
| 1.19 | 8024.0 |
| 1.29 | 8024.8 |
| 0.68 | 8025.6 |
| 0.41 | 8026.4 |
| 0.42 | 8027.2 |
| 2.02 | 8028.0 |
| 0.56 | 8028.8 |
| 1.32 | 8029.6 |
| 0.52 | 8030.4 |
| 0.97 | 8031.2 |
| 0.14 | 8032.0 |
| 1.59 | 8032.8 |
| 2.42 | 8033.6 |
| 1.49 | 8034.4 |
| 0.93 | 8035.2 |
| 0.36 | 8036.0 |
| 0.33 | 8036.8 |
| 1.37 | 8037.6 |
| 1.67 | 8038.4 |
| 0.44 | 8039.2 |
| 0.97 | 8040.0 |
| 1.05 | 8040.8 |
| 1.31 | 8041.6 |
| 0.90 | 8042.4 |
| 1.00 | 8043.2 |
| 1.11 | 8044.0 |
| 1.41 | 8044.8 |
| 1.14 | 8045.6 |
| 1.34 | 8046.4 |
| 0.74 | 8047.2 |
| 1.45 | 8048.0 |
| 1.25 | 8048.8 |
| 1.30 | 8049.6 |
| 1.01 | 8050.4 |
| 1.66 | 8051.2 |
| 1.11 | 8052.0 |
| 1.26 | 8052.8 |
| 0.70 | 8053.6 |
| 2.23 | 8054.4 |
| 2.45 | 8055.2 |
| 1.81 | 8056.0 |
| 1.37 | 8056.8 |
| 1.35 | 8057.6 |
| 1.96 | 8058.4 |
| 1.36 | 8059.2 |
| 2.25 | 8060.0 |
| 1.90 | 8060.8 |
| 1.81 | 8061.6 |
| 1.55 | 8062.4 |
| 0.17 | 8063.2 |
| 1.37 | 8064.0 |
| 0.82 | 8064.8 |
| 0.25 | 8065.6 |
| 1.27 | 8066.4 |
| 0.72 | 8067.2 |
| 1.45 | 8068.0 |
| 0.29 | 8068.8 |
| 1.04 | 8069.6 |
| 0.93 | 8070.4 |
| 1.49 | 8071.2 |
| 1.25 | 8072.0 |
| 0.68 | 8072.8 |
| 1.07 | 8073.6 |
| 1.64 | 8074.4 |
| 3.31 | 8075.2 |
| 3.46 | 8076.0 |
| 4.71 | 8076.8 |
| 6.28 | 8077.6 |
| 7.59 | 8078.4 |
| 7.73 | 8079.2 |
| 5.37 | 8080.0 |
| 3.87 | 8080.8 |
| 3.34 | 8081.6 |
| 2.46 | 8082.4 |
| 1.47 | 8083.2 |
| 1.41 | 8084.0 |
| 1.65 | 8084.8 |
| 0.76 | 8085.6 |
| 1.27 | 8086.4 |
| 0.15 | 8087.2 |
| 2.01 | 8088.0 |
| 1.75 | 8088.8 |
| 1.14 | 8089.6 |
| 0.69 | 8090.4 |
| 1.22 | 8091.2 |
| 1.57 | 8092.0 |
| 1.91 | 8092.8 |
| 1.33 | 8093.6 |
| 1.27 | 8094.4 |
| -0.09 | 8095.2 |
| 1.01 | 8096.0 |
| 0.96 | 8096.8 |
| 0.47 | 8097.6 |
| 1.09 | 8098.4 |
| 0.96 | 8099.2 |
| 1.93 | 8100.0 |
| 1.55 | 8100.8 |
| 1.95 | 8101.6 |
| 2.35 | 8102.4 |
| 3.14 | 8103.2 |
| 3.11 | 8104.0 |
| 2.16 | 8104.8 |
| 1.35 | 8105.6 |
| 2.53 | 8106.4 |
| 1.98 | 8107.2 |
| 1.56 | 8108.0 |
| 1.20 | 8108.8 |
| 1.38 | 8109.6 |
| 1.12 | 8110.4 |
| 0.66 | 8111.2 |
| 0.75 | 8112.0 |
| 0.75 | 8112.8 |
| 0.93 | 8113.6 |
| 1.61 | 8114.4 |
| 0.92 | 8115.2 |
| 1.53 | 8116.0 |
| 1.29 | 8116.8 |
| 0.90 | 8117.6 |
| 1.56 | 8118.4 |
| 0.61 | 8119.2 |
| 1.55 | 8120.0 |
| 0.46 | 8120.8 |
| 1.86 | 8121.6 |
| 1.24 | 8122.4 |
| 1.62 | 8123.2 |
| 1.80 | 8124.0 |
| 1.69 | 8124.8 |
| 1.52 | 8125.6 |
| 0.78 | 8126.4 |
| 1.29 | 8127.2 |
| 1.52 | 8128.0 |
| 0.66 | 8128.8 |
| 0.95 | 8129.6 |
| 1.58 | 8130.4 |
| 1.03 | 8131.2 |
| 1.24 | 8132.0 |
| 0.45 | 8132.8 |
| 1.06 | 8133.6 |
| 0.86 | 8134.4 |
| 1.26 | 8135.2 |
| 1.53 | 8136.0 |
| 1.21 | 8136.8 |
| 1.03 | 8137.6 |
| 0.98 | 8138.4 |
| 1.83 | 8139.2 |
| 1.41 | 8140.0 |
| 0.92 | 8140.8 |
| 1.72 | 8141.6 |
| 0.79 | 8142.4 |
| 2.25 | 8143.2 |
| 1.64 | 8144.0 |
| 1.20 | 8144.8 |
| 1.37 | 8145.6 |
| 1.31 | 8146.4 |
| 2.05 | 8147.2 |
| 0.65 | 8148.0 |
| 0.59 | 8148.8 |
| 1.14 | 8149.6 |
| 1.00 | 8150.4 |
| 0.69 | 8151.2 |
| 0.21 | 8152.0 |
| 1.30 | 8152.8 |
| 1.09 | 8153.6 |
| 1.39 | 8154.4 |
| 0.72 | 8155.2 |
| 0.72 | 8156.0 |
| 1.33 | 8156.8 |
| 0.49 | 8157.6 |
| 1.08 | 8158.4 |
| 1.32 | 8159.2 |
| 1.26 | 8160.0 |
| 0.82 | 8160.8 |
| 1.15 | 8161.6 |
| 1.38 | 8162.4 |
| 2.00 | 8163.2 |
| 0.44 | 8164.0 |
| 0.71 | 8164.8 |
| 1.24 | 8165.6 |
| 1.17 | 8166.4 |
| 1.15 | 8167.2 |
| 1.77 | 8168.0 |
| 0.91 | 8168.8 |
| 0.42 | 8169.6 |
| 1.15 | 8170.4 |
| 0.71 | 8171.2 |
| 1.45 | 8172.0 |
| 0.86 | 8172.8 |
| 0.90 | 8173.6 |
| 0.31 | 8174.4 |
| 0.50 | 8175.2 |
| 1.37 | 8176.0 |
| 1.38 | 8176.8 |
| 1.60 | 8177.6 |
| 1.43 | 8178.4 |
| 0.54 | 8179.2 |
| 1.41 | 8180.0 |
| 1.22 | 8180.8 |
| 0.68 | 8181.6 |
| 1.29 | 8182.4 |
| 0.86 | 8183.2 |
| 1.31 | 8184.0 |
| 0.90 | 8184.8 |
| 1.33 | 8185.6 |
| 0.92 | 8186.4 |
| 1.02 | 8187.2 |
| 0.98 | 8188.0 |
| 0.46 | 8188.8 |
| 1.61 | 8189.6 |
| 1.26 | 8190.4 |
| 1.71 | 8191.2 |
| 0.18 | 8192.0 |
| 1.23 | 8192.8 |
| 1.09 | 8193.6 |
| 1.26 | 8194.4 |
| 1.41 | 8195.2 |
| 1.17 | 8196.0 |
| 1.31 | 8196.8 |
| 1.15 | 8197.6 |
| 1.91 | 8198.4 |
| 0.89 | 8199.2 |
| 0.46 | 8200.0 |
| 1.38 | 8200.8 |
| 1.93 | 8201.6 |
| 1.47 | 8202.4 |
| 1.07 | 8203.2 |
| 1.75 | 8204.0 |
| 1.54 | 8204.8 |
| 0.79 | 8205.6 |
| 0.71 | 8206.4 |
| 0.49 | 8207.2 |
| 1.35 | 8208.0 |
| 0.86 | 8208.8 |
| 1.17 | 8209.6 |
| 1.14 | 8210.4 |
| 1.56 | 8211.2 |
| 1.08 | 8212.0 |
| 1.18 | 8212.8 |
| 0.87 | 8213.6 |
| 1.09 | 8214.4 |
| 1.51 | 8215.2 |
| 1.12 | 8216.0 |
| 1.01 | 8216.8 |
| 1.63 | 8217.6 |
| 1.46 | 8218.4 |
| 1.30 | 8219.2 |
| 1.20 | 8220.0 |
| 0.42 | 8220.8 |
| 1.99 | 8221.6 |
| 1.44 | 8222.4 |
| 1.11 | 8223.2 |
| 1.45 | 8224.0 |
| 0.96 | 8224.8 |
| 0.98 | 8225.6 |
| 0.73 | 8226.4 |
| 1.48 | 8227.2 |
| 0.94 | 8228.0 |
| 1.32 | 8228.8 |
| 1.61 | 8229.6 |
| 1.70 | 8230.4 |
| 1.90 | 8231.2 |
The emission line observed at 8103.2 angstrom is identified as [N II] 6583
